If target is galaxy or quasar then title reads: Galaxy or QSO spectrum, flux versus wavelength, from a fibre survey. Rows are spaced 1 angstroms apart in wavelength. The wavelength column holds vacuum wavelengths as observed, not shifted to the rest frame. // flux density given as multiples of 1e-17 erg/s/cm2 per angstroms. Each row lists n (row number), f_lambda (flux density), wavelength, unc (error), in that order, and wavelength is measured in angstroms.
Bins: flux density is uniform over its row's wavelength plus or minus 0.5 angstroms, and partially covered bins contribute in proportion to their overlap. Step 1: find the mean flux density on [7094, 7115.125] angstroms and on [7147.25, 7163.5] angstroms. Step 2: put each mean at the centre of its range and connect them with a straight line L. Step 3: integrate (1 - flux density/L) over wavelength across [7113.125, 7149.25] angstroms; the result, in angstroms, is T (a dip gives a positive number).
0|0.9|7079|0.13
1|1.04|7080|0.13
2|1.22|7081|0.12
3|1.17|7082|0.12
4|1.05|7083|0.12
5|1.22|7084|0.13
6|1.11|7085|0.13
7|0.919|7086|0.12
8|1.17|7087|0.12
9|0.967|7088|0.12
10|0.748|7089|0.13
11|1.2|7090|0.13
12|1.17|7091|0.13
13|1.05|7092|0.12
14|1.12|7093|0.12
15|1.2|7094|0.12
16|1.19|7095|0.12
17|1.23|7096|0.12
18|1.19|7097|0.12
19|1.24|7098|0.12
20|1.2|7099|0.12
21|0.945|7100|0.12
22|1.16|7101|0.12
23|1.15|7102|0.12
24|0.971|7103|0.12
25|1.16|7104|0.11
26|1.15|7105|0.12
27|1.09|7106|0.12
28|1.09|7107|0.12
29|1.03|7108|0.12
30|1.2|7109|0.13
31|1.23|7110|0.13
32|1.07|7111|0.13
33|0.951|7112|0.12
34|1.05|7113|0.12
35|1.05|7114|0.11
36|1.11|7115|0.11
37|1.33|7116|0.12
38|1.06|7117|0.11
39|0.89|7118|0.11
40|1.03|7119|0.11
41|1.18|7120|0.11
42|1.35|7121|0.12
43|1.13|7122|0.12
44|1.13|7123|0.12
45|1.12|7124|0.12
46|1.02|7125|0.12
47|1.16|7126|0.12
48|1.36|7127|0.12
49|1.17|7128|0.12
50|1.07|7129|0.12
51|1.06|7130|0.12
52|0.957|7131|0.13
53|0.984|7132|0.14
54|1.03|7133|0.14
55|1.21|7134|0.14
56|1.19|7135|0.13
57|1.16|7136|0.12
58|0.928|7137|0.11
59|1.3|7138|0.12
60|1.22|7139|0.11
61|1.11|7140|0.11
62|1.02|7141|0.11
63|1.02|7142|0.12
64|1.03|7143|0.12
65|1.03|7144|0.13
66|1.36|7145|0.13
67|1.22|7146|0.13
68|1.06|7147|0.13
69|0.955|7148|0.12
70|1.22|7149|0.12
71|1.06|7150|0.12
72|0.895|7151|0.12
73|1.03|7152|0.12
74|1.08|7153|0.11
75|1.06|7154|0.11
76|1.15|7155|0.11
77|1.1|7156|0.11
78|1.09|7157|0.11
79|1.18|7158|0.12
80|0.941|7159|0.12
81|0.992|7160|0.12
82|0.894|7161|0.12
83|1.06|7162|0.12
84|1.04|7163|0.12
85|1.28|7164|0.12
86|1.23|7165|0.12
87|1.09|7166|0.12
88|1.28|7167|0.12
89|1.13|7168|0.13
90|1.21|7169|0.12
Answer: -1.2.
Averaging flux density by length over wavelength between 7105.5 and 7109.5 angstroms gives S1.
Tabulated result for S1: 1.1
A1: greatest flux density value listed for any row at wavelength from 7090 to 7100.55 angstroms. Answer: 1.24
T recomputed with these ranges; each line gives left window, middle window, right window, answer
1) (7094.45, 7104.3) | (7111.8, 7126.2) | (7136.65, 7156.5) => 0.21 angstroms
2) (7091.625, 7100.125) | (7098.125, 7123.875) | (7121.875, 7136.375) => 0.69 angstroms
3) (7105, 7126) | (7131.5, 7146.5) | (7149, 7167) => -0.40 angstroms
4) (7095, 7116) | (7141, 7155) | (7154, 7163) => -0.19 angstroms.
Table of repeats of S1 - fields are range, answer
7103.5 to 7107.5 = 1.12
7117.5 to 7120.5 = 1.03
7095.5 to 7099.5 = 1.21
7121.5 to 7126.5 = 1.11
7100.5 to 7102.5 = 1.15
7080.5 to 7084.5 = 1.17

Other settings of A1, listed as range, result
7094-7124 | 1.35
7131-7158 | 1.36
